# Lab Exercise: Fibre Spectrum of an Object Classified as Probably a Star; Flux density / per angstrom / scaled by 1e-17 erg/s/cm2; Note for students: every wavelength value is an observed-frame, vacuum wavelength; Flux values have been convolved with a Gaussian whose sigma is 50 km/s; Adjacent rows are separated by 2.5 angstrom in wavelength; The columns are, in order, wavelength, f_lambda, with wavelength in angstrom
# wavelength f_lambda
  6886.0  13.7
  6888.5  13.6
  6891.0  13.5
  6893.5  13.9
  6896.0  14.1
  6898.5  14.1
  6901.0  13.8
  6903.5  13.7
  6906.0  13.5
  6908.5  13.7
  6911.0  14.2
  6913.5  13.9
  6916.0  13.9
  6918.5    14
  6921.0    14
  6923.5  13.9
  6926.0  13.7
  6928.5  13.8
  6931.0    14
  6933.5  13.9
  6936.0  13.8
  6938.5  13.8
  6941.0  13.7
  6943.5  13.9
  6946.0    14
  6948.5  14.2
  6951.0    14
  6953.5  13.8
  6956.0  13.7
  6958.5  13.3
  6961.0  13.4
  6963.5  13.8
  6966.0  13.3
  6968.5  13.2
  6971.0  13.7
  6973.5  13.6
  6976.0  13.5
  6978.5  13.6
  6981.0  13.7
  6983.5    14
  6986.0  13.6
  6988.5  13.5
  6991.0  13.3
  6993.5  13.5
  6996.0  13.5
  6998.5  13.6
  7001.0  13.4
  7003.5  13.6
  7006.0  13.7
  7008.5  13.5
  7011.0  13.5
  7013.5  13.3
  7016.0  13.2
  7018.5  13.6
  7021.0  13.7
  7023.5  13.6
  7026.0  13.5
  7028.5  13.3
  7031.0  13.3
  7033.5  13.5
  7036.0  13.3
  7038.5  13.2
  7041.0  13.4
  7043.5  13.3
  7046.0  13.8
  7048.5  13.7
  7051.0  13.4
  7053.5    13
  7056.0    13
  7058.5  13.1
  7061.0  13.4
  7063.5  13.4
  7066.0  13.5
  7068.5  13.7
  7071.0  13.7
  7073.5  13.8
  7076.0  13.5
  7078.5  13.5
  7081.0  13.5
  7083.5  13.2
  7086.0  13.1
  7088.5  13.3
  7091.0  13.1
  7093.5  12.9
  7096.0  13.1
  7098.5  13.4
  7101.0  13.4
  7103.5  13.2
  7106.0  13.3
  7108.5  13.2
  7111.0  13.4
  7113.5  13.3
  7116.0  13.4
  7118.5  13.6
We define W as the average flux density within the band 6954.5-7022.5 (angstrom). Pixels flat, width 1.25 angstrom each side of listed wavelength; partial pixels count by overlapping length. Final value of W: 13.5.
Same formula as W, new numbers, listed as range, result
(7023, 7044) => 13.4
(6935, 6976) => 13.7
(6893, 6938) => 13.9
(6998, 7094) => 13.4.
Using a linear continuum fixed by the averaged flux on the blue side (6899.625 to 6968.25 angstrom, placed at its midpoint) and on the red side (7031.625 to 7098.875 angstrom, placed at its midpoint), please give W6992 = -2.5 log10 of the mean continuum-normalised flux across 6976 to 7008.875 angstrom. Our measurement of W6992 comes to 0.00 mag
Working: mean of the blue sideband 13.8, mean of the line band 13.6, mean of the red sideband 13.4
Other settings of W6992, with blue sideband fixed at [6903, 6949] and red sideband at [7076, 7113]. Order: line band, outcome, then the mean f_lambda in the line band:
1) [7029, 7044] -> 0.011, 13.3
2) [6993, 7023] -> 0.005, 13.5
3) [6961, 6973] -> 0.018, 13.5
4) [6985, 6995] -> 0.014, 13.5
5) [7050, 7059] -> 0.024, 13.1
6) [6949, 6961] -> 0.005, 13.7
